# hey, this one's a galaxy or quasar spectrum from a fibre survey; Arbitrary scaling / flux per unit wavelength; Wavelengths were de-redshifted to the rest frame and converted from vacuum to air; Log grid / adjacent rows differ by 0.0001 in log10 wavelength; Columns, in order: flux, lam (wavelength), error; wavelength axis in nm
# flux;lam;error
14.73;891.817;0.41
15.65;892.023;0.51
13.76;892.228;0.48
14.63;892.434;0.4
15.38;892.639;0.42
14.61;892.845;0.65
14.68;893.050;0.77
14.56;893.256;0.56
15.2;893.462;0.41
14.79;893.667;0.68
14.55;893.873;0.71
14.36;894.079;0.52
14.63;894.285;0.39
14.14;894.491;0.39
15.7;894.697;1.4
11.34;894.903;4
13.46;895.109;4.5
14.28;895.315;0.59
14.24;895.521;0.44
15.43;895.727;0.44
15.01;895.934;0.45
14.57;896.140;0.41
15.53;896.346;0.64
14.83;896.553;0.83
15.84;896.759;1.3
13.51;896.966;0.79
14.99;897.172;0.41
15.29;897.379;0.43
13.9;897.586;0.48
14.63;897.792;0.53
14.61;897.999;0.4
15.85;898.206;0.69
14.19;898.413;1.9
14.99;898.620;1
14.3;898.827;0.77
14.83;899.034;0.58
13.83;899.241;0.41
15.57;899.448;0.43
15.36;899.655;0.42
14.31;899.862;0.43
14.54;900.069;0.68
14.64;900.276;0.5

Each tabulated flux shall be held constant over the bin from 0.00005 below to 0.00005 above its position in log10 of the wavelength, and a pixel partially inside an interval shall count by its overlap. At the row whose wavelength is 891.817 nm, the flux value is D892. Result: 14.73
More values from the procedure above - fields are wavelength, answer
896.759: 15.84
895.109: 13.46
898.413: 14.19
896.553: 14.83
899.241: 13.83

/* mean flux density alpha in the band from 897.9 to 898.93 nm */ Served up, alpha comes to 14.8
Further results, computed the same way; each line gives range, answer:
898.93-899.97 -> 14.8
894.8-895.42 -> 13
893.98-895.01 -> 14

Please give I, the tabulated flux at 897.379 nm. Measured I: 15.29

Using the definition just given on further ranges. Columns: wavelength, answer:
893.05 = 14.68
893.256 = 14.56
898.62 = 14.99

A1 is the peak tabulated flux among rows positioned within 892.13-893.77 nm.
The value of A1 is 15.38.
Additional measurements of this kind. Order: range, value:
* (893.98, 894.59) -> 14.63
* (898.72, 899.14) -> 14.83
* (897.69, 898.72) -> 15.85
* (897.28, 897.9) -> 15.29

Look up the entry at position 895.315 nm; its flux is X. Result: 14.28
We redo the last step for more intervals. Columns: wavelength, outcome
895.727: 15.43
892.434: 14.63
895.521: 14.24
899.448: 15.57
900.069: 14.54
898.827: 14.3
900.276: 14.64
